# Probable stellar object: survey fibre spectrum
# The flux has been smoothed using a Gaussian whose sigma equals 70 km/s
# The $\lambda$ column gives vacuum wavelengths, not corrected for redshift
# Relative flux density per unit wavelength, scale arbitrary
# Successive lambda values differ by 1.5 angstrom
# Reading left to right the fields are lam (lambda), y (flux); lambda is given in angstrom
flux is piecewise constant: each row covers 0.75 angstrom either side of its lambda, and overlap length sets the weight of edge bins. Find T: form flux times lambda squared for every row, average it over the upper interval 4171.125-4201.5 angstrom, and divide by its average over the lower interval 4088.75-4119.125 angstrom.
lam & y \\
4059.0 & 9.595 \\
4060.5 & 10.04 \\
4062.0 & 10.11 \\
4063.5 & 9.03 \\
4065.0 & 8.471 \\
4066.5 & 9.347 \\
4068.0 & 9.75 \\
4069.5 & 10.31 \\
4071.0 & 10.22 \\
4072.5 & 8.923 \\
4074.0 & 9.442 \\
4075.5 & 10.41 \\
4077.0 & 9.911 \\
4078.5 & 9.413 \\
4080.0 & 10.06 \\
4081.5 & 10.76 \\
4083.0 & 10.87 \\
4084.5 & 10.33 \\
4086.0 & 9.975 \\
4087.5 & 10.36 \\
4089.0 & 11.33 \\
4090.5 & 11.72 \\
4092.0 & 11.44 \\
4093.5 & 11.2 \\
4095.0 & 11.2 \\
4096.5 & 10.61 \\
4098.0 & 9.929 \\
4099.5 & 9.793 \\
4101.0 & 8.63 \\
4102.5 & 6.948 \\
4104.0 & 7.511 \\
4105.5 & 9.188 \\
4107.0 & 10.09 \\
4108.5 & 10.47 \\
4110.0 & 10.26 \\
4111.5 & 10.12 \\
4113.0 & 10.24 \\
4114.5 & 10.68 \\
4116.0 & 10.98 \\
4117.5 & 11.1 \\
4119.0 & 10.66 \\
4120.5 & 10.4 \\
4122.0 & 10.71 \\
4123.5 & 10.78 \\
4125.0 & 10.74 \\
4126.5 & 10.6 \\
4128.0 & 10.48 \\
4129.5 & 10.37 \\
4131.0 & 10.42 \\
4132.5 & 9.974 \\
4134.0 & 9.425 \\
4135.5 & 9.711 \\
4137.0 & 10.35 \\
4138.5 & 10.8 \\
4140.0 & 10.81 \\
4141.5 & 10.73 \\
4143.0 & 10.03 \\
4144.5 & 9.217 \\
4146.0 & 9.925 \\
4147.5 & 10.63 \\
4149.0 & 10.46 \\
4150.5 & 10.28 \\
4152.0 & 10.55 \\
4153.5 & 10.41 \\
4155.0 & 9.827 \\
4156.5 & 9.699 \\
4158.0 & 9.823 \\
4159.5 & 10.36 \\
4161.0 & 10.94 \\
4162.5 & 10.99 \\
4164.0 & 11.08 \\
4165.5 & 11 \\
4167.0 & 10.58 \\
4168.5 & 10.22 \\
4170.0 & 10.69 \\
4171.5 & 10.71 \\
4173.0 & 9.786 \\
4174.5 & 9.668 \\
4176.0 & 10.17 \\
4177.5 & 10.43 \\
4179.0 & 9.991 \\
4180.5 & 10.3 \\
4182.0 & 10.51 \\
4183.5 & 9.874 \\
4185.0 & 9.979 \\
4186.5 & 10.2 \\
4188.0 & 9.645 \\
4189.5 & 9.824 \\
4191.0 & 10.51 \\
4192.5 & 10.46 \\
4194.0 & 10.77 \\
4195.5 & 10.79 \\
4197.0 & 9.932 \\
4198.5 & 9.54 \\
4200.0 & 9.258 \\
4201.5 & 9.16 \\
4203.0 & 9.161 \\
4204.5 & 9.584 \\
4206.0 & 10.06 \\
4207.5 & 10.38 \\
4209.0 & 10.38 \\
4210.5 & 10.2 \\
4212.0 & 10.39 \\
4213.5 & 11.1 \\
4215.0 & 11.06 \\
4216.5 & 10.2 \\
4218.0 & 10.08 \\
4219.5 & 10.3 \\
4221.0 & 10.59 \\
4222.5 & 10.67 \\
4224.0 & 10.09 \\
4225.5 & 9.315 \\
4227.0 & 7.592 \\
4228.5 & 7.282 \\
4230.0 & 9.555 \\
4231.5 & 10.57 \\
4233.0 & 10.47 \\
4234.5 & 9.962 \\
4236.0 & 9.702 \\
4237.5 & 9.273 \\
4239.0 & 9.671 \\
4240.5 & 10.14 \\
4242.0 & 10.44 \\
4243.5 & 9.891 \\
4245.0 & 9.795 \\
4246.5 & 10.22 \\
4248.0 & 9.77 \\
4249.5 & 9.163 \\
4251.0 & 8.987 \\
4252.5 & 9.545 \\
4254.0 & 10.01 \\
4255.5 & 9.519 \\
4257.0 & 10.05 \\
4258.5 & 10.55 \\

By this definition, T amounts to 1.03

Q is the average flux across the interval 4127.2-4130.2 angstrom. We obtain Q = 10.4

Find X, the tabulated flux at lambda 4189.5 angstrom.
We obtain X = 9.824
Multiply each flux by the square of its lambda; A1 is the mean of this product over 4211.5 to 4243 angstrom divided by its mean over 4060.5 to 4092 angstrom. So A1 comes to 1.1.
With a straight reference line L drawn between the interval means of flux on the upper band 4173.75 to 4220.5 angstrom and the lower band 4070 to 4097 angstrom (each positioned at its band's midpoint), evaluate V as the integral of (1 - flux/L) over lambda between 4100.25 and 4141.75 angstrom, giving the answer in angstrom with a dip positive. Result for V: 1.0 angstrom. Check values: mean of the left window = 10.5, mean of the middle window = 10.1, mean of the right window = 10.1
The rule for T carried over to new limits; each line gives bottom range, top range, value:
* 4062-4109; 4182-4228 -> 1.07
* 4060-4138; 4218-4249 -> 1.03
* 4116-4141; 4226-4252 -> 0.96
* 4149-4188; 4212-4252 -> 0.98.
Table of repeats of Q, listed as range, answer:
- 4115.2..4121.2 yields 10.8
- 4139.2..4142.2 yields 10.8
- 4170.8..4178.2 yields 10.1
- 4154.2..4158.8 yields 9.8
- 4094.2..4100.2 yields 10.4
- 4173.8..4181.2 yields 10.1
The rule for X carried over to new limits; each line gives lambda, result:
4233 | 10.47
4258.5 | 10.55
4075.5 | 10.41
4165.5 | 11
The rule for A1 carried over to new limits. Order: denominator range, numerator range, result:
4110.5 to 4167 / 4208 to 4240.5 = 0.99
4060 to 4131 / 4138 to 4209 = 1.05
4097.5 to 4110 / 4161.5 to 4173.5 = 1.20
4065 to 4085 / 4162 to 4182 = 1.10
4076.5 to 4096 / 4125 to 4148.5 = 0.98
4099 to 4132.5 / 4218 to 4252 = 1.02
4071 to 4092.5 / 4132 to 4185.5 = 1.03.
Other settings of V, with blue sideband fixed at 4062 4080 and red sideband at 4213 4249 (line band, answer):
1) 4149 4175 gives -1.7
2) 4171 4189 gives -0.5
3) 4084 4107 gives -0.9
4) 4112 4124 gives -1.2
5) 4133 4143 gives -0.6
